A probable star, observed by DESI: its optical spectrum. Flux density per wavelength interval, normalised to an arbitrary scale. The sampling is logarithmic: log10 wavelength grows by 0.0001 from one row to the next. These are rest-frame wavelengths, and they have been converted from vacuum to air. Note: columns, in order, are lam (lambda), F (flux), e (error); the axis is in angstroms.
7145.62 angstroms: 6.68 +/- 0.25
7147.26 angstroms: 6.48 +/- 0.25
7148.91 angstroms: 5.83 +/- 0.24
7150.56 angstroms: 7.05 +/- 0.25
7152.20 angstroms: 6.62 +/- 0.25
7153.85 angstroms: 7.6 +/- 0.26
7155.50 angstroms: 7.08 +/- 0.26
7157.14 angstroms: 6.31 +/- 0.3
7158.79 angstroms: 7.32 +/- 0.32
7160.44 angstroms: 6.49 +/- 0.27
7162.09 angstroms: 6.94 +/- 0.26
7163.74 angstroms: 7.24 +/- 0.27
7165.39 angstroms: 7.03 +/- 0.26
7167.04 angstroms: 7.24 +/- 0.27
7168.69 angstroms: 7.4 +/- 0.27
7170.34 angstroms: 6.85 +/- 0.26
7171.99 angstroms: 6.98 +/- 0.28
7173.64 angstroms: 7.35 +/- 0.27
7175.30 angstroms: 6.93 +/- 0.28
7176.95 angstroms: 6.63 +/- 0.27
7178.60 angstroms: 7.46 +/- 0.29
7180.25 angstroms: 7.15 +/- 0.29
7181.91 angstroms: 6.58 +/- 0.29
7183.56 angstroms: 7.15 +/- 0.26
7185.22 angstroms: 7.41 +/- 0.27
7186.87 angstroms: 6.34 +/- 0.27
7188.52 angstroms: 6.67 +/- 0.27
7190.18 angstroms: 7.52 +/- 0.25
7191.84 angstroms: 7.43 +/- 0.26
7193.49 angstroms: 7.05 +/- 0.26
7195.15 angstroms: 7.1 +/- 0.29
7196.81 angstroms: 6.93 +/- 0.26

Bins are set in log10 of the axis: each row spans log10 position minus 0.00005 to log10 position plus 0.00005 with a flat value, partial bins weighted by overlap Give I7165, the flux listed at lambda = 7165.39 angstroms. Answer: 7.03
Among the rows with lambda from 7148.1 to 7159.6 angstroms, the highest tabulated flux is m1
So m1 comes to 7.6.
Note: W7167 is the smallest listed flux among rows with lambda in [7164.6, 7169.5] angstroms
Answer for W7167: 7.03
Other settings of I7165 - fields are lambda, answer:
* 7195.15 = 7.1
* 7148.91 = 5.83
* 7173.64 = 7.35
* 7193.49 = 7.05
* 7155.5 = 7.08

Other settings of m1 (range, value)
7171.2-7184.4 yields 7.46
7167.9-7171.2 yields 7.4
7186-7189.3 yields 6.67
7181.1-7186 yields 7.41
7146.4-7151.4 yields 7.05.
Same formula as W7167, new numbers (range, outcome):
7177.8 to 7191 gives 6.34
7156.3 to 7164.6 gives 6.31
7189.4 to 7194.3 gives 7.05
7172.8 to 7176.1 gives 6.93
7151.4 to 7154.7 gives 6.62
